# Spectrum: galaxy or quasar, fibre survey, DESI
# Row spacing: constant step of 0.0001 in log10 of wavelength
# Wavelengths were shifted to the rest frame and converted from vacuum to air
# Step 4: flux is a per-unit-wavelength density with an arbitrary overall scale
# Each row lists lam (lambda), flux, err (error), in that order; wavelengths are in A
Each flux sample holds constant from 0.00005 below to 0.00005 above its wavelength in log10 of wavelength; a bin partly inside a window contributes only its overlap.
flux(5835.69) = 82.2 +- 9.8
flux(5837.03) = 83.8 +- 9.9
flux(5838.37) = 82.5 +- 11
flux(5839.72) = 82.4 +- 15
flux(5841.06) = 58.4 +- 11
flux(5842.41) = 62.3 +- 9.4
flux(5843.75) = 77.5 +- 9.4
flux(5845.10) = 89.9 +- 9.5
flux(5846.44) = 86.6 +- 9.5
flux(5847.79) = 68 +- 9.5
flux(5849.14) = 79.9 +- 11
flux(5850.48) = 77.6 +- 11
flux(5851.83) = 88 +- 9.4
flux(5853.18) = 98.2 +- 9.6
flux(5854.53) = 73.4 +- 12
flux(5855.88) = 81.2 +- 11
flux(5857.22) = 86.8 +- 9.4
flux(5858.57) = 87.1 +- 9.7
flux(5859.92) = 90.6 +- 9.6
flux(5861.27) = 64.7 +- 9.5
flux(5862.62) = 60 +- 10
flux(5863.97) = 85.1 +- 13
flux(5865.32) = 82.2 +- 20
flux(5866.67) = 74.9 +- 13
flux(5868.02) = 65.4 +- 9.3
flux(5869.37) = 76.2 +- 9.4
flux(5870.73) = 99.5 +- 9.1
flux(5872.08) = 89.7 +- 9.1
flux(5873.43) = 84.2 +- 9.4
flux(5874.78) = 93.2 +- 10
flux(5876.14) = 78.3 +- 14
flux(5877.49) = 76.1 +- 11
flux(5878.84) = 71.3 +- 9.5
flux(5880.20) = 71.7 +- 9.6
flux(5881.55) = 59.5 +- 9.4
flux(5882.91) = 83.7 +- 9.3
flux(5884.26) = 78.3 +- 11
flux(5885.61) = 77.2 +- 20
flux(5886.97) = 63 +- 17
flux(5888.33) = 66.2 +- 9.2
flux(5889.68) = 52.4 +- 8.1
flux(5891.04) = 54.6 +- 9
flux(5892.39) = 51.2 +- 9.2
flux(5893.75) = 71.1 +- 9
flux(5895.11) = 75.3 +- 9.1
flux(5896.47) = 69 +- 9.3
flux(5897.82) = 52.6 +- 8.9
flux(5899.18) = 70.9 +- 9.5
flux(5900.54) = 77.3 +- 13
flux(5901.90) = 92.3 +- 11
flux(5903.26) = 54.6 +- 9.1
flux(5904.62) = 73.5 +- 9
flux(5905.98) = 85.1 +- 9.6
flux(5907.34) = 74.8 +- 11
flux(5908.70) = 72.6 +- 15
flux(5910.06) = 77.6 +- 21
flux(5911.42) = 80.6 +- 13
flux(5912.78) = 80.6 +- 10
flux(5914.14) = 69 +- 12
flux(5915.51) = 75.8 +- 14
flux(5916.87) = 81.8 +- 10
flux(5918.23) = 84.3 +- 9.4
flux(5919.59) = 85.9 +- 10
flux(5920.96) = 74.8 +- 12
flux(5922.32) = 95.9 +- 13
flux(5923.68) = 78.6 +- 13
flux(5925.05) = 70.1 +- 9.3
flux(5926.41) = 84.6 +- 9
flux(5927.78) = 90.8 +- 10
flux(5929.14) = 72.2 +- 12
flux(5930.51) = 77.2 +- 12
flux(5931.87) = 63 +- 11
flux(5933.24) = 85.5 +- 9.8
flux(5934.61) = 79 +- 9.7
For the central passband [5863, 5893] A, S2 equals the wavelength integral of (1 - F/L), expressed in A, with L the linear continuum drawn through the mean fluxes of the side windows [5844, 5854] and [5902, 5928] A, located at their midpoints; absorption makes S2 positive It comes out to 2.67 A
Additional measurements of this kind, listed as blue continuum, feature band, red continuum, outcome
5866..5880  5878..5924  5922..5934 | 3.9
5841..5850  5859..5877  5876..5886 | -1.3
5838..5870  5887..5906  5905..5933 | 2.9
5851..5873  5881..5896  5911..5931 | 2.6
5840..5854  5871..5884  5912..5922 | 0.0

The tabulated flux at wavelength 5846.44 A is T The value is 86.6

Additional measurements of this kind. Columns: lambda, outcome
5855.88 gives 81.2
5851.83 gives 88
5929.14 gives 72.2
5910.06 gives 77.6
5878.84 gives 71.3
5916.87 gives 81.8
